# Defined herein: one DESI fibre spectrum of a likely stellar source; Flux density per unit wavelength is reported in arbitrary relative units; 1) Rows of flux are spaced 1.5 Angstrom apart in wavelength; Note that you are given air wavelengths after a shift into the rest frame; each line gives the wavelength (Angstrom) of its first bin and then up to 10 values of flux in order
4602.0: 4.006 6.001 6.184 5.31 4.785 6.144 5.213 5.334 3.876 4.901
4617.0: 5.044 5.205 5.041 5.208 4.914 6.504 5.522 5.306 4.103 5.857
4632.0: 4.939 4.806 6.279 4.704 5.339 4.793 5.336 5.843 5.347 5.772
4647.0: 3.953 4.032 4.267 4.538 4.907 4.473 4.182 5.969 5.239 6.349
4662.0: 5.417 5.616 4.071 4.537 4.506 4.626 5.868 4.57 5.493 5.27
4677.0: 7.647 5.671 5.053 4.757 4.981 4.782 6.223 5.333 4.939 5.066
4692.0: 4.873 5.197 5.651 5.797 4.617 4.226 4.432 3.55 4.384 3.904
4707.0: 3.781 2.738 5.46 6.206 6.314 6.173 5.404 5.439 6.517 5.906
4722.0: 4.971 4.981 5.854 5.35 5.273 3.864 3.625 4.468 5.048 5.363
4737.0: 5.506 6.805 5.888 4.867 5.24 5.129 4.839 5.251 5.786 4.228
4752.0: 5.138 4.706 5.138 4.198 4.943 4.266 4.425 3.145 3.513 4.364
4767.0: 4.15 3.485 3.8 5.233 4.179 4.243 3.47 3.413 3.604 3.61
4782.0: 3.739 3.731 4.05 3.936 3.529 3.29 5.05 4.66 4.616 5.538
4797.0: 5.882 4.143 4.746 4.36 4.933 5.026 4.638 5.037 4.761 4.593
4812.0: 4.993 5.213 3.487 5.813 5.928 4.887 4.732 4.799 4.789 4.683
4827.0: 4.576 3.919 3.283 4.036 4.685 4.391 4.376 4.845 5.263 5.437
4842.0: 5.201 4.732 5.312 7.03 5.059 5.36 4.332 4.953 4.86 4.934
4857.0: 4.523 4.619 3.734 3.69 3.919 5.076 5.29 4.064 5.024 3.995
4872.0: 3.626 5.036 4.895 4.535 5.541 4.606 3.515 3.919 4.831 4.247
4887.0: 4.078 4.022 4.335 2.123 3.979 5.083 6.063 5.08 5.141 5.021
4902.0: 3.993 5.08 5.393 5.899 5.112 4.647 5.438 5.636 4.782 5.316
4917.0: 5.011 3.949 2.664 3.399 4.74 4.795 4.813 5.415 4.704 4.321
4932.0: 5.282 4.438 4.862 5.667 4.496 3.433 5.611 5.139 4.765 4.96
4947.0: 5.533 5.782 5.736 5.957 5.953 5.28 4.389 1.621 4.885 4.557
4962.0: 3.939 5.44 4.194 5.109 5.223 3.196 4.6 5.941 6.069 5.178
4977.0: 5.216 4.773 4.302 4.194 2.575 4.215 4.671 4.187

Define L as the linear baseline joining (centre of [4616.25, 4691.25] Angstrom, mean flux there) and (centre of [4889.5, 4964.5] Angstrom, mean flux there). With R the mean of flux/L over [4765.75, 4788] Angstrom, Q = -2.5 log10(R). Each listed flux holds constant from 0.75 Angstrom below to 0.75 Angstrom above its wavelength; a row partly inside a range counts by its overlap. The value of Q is 0.269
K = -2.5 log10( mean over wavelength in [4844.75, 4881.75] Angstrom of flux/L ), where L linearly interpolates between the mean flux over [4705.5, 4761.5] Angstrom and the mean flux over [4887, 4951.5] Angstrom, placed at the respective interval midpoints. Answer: 0.05 mag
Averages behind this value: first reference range 5.1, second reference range 4.81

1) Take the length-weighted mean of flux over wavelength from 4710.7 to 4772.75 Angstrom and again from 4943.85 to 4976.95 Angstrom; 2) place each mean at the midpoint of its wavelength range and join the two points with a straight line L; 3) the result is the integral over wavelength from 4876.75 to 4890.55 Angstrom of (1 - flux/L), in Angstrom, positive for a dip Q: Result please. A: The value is 1.68 Angstrom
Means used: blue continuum 4.99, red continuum 4.93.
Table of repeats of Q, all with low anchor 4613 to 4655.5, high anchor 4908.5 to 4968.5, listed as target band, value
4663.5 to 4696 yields -0.05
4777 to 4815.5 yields 0.11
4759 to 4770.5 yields 0.26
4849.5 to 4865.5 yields 0.08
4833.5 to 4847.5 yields -0.06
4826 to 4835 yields 0.17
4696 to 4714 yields 0.08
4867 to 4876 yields 0.09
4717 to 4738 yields -0.05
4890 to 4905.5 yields 0.04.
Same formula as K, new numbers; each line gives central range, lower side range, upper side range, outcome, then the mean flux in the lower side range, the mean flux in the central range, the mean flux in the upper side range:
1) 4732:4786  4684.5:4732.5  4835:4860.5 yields 0.110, 5.02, 4.52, 4.98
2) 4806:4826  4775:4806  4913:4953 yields -0.121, 4.28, 4.89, 4.86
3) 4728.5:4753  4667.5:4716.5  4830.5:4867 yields -0.016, 5.08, 5.06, 4.8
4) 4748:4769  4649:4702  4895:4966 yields 0.141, 5.11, 4.41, 4.86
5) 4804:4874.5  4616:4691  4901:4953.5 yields 0.060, 5.16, 4.73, 4.93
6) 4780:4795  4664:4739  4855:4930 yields 0.198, 5.1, 4.05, 4.58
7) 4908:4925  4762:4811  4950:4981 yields 0.013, 4.26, 4.6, 4.81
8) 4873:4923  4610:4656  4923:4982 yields 0.064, 5.04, 4.62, 4.87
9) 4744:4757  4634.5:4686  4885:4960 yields 0.013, 5.13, 4.95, 4.76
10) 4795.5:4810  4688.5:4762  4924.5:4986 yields 0.015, 5.01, 4.87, 4.79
